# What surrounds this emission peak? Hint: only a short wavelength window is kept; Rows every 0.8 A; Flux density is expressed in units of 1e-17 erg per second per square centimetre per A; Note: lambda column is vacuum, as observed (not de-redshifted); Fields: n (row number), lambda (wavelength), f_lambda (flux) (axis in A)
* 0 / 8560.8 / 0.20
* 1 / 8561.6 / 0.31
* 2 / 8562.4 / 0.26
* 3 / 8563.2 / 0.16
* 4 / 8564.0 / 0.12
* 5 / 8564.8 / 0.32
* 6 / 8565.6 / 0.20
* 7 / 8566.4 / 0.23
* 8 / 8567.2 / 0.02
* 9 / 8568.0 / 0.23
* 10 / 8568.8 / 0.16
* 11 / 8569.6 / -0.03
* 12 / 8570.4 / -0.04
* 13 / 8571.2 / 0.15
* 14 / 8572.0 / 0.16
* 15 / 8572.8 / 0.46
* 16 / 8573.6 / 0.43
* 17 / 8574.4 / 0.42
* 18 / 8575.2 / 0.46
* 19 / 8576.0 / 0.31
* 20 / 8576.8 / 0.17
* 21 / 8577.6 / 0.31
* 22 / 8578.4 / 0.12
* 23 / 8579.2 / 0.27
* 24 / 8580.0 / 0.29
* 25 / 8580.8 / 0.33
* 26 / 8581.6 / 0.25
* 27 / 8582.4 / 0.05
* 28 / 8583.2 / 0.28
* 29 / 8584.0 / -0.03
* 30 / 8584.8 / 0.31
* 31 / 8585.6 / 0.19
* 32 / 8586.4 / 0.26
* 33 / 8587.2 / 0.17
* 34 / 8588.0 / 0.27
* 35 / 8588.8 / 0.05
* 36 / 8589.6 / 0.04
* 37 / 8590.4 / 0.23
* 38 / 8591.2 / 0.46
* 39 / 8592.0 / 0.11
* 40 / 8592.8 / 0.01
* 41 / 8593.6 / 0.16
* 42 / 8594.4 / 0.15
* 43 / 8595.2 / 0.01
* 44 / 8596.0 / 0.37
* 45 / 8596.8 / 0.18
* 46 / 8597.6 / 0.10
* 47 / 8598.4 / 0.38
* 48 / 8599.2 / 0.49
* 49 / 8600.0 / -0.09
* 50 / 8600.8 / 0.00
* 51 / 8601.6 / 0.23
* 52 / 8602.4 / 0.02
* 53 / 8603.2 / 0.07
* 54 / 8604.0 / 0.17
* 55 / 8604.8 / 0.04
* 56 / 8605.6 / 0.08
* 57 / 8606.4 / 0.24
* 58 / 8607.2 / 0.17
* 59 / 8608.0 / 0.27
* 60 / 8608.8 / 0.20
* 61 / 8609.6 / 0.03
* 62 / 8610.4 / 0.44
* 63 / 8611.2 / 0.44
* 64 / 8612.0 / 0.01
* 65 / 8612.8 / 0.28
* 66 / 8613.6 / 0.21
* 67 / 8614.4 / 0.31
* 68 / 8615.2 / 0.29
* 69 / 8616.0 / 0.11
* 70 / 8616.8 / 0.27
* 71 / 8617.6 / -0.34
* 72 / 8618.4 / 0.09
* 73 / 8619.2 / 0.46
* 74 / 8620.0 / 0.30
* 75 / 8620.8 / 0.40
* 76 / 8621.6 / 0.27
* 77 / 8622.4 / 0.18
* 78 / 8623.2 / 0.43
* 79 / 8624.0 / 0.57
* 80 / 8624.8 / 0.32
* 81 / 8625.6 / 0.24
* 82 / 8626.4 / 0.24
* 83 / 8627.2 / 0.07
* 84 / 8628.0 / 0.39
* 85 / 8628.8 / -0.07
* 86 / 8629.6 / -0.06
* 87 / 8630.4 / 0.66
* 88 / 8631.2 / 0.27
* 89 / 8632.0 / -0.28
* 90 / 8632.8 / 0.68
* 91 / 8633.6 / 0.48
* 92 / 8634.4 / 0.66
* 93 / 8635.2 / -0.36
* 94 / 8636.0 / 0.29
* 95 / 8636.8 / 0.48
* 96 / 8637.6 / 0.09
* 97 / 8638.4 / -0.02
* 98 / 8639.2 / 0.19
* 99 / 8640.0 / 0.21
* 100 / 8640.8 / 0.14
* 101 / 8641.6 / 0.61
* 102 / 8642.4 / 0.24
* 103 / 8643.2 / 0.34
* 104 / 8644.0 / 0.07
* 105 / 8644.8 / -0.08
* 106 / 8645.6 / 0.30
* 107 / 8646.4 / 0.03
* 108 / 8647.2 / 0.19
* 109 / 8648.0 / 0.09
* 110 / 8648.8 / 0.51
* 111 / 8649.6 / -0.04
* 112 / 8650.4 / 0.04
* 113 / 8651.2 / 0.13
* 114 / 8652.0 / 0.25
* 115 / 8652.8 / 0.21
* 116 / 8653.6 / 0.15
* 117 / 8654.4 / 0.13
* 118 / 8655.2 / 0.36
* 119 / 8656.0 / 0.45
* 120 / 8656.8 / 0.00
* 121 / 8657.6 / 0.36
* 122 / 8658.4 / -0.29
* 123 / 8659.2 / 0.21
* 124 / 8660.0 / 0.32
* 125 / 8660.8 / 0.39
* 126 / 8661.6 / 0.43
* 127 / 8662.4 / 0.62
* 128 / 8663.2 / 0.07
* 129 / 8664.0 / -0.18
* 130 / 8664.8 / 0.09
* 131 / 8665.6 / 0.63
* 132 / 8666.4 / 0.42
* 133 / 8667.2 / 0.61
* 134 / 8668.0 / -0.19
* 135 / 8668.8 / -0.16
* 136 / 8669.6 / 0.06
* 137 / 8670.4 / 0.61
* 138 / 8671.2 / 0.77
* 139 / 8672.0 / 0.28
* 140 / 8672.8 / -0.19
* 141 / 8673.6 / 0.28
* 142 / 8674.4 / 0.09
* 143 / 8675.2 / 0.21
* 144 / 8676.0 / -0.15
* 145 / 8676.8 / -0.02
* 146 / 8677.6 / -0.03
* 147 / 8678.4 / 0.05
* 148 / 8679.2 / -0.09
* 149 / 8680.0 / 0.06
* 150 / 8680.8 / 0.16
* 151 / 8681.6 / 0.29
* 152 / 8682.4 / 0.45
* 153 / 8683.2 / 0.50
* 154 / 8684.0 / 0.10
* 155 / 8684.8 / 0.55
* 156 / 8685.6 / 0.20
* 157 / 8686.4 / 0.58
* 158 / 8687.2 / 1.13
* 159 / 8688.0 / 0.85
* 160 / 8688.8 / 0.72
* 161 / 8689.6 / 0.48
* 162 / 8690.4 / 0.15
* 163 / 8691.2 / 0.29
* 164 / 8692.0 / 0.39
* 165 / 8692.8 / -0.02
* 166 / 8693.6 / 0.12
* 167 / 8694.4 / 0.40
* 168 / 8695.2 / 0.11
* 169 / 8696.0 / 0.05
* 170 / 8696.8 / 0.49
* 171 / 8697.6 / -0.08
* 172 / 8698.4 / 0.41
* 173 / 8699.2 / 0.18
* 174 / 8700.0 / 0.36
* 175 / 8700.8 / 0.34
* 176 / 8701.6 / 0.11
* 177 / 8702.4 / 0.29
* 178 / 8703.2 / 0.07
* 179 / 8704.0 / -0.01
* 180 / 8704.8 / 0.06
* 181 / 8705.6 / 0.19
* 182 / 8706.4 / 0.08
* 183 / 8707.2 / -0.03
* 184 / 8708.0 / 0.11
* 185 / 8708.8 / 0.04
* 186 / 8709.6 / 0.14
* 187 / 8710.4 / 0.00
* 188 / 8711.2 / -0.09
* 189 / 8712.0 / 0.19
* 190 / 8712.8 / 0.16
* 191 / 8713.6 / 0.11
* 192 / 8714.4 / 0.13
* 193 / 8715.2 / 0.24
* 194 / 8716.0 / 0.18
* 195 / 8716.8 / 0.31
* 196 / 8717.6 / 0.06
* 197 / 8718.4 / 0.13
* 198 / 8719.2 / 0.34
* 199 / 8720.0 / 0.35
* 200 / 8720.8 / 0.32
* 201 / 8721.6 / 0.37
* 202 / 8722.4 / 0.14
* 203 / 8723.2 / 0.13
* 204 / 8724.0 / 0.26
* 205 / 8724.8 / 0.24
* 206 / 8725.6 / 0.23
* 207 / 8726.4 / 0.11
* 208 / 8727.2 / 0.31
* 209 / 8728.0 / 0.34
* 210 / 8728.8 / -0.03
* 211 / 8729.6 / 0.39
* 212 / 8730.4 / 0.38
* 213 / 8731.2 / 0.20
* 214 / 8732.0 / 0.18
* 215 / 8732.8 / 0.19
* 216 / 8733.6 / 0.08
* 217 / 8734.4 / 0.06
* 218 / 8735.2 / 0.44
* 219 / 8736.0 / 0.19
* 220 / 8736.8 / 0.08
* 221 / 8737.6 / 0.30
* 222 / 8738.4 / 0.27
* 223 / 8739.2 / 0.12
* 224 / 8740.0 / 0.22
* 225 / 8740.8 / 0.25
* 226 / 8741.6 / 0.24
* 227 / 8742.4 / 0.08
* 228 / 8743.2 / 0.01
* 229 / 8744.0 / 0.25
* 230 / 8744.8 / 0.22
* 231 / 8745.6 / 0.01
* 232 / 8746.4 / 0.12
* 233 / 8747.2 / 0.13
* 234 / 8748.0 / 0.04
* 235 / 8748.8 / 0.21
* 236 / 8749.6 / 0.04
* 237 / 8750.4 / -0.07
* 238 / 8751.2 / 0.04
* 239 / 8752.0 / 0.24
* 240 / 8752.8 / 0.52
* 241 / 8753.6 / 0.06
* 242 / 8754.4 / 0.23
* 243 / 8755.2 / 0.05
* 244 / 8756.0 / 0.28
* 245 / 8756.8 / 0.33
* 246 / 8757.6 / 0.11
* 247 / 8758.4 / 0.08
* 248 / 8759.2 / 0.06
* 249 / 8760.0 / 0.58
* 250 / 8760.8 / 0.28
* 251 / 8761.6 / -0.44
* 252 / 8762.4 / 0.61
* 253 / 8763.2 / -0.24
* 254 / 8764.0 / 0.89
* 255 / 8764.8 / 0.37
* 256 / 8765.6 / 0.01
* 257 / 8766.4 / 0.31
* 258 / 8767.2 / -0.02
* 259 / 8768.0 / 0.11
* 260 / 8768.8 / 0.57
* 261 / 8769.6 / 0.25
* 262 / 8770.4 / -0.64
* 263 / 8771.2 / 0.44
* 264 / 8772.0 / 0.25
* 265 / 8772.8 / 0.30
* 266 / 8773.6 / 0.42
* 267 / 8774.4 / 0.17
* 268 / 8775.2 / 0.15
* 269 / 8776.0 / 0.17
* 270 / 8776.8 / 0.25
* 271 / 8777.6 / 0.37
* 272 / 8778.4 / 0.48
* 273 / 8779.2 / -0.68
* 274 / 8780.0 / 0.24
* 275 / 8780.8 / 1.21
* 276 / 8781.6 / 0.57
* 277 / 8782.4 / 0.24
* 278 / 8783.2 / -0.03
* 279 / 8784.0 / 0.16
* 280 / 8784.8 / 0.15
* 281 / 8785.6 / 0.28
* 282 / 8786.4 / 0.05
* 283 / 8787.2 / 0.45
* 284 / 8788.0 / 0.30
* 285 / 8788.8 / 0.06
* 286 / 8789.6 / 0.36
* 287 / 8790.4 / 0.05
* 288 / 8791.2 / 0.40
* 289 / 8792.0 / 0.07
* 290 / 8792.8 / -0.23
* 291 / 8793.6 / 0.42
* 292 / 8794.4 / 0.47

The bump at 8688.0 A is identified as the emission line H-gamma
